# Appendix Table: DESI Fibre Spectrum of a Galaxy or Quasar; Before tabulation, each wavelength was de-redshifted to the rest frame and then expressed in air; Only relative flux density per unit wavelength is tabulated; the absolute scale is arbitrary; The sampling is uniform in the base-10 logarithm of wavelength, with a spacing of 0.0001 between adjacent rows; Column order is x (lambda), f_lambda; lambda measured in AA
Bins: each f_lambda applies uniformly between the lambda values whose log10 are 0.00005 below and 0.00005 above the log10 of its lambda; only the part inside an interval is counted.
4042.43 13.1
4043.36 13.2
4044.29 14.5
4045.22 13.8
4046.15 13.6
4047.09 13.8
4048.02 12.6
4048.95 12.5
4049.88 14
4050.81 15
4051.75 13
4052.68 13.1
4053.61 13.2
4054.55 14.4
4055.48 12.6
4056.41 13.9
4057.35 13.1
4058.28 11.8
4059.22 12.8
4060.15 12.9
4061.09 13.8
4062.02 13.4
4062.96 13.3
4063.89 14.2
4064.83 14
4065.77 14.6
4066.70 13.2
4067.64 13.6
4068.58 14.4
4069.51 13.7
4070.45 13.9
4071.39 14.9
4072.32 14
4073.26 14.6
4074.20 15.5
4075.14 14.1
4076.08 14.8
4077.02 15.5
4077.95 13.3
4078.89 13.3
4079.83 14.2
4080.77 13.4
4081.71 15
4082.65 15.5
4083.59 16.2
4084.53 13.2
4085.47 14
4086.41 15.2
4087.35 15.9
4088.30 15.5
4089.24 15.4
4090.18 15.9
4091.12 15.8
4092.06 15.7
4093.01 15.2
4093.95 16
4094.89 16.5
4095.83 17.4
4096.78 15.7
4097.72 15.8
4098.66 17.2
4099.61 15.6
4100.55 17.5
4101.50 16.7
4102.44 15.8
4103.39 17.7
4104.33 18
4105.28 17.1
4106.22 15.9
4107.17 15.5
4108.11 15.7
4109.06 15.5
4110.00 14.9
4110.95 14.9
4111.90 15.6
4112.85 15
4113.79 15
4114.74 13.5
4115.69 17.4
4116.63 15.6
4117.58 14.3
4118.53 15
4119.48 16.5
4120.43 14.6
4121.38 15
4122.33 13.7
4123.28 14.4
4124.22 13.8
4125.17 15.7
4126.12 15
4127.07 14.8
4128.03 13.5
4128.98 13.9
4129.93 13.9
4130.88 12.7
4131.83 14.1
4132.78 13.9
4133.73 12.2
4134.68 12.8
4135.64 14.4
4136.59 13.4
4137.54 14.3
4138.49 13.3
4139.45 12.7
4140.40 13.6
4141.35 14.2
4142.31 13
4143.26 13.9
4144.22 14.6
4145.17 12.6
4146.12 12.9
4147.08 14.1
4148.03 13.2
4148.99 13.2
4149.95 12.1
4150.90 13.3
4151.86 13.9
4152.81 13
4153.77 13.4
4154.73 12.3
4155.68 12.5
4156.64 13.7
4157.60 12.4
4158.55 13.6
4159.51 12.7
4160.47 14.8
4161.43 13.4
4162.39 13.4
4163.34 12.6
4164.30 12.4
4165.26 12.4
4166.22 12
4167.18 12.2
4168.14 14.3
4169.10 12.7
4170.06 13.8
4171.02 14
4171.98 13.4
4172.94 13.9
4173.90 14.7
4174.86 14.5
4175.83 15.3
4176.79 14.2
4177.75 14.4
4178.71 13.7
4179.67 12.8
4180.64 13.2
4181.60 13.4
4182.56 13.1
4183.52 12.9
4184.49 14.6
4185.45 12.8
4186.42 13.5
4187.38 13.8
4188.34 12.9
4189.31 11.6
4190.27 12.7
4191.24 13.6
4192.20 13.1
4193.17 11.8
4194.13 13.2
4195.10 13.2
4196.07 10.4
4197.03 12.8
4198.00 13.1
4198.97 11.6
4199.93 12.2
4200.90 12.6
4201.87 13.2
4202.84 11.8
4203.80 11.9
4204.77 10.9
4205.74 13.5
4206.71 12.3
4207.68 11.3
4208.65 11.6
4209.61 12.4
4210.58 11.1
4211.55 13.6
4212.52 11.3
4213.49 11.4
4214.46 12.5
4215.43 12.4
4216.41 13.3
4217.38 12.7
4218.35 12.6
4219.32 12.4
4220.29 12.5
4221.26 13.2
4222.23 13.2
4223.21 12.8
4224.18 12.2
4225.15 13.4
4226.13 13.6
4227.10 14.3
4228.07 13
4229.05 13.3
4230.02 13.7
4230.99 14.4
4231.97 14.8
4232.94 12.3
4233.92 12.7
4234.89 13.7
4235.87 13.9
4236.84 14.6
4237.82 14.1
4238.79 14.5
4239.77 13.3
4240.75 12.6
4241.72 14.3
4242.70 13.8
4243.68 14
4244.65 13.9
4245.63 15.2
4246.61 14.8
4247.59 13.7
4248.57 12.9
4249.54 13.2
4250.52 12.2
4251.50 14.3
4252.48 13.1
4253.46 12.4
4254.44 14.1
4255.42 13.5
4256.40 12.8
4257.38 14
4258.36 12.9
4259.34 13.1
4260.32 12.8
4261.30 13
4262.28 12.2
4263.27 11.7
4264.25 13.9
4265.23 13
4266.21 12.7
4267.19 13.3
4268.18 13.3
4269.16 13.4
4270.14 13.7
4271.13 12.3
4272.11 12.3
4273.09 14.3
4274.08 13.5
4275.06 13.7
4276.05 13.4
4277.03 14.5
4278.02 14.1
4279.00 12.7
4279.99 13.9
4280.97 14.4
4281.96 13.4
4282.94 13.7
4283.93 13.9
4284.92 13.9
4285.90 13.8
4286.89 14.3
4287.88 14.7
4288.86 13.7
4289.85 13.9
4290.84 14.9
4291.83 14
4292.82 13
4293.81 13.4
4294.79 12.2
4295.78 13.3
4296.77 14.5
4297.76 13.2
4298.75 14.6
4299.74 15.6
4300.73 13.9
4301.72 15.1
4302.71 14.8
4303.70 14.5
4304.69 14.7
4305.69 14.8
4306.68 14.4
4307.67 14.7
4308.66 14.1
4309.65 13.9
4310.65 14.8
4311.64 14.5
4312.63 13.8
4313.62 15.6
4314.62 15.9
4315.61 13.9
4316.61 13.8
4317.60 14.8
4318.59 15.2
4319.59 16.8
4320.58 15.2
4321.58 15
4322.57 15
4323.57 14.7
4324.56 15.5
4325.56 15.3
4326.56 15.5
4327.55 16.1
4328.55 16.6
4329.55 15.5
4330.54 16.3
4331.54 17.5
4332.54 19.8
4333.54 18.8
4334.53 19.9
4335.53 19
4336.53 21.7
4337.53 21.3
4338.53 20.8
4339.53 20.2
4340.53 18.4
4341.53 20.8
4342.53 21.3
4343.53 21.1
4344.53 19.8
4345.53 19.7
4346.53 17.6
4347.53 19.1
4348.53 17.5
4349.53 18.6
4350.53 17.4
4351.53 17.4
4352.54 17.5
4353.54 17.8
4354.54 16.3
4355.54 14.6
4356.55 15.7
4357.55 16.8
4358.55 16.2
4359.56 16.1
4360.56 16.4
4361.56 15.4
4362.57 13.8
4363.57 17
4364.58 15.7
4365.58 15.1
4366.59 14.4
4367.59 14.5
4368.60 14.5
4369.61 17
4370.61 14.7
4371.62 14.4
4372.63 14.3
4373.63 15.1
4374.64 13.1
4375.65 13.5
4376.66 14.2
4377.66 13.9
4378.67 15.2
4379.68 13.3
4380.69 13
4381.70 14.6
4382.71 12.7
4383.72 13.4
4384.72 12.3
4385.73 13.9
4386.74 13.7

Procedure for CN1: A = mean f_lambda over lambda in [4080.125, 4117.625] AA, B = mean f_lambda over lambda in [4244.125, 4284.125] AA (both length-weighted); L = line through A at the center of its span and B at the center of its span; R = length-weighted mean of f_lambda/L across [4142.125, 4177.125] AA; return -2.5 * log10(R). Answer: 0.11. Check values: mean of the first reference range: 15.7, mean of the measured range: 13.4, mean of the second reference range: 13.4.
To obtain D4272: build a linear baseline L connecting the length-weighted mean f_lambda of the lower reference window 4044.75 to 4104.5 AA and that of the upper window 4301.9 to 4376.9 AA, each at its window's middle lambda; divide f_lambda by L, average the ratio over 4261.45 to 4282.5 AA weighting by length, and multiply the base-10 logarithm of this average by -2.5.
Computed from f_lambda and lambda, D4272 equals 0.19 mag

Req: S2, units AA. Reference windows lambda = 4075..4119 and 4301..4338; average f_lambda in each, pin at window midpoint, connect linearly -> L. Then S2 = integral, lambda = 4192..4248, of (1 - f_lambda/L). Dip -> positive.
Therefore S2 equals 9.8 AA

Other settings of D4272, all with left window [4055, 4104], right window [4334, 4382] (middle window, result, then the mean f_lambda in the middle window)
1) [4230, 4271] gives 0.19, 13.5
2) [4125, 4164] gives 0.13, 13.5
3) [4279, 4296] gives 0.18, 13.8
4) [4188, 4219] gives 0.26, 12.3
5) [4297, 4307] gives 0.13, 14.6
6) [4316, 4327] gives 0.09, 15.1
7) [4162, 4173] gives 0.18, 13.1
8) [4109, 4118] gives -0.01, 15.2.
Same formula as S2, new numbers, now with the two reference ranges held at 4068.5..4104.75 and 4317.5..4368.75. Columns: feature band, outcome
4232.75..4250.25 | 2.9 AA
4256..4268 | 2.6 AA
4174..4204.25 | 5.7 AA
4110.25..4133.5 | 1.4 AA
